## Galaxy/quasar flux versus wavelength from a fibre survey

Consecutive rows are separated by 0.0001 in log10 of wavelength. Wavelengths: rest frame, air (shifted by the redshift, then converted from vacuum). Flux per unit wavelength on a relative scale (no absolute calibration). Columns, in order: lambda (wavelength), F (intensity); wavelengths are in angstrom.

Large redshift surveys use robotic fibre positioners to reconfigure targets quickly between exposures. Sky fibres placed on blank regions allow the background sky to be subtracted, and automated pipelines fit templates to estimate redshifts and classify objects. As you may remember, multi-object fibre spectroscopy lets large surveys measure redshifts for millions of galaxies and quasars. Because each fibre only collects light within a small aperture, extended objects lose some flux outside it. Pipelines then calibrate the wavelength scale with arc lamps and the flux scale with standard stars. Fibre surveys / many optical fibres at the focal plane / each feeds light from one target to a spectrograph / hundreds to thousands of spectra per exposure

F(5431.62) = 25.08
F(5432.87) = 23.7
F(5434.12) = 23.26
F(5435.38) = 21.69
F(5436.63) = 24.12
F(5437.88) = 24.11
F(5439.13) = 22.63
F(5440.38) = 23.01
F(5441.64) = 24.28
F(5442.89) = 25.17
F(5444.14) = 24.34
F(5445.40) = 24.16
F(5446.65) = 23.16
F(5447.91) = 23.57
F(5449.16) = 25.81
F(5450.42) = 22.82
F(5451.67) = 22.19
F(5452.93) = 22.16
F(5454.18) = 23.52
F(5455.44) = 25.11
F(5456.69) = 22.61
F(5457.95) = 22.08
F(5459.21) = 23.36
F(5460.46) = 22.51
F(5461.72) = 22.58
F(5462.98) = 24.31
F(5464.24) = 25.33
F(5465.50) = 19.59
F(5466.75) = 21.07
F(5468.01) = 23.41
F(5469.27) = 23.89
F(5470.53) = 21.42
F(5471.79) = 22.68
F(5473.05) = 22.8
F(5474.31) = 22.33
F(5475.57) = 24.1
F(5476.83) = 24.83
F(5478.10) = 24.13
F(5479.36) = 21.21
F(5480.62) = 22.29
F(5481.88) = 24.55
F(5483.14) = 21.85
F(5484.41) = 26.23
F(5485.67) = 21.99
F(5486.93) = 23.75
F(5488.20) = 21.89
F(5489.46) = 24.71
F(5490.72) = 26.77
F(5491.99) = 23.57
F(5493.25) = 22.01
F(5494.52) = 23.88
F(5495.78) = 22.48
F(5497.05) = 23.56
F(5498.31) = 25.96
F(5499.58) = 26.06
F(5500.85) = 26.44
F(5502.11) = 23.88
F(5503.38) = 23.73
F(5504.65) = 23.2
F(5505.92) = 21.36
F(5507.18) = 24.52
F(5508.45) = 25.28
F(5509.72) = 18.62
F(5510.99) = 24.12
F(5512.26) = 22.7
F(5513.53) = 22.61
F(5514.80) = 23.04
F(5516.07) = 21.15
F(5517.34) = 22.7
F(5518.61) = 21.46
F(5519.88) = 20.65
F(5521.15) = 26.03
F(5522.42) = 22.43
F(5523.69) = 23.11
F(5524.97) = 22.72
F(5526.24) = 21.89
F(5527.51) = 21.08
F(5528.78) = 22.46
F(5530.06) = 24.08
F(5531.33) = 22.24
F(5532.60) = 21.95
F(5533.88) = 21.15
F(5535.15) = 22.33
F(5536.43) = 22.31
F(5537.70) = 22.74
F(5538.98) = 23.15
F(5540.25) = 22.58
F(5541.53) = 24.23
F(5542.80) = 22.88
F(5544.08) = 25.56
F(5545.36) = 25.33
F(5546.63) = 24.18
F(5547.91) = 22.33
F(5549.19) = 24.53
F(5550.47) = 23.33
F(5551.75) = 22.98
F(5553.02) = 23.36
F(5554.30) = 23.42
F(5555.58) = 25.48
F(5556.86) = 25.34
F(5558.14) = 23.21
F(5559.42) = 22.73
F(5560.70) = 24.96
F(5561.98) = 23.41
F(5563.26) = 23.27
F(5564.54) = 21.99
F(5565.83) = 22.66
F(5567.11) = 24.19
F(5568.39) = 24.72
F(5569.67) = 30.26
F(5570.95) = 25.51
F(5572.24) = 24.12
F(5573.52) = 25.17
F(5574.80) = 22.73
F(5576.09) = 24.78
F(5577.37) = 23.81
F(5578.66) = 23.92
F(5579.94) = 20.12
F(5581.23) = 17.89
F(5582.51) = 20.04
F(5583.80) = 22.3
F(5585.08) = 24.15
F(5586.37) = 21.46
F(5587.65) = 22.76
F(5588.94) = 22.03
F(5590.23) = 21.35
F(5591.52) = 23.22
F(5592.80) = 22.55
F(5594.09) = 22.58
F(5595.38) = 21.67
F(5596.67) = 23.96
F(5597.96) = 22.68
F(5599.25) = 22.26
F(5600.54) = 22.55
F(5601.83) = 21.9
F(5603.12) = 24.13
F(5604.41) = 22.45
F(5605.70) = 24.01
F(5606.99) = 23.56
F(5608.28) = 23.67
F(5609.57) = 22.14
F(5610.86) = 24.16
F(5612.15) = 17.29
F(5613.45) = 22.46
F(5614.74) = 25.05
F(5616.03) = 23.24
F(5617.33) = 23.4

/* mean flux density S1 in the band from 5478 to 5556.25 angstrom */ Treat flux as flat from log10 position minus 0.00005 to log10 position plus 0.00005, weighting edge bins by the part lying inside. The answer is 23.3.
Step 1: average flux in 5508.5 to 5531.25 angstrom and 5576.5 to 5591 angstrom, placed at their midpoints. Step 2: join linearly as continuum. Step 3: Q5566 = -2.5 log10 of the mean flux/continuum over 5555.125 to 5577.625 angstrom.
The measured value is -0.11 mag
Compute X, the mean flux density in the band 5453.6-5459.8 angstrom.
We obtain 23.3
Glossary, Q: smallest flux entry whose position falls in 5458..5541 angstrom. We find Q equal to 18.62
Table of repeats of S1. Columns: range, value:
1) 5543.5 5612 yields 23.3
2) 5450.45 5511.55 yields 23.3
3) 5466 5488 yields 23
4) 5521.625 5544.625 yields 22.7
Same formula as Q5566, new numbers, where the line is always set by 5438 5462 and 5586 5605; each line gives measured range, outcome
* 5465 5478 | 0.03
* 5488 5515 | -0.03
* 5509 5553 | 0.01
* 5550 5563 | -0.05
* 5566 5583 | -0.05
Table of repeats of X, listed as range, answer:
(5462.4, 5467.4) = 22.6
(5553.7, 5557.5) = 24.7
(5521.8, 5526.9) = 22.5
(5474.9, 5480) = 23.5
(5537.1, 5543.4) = 23.1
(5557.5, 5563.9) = 23.5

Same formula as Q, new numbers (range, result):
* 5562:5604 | 17.89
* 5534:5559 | 22.31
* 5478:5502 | 21.21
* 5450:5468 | 19.59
